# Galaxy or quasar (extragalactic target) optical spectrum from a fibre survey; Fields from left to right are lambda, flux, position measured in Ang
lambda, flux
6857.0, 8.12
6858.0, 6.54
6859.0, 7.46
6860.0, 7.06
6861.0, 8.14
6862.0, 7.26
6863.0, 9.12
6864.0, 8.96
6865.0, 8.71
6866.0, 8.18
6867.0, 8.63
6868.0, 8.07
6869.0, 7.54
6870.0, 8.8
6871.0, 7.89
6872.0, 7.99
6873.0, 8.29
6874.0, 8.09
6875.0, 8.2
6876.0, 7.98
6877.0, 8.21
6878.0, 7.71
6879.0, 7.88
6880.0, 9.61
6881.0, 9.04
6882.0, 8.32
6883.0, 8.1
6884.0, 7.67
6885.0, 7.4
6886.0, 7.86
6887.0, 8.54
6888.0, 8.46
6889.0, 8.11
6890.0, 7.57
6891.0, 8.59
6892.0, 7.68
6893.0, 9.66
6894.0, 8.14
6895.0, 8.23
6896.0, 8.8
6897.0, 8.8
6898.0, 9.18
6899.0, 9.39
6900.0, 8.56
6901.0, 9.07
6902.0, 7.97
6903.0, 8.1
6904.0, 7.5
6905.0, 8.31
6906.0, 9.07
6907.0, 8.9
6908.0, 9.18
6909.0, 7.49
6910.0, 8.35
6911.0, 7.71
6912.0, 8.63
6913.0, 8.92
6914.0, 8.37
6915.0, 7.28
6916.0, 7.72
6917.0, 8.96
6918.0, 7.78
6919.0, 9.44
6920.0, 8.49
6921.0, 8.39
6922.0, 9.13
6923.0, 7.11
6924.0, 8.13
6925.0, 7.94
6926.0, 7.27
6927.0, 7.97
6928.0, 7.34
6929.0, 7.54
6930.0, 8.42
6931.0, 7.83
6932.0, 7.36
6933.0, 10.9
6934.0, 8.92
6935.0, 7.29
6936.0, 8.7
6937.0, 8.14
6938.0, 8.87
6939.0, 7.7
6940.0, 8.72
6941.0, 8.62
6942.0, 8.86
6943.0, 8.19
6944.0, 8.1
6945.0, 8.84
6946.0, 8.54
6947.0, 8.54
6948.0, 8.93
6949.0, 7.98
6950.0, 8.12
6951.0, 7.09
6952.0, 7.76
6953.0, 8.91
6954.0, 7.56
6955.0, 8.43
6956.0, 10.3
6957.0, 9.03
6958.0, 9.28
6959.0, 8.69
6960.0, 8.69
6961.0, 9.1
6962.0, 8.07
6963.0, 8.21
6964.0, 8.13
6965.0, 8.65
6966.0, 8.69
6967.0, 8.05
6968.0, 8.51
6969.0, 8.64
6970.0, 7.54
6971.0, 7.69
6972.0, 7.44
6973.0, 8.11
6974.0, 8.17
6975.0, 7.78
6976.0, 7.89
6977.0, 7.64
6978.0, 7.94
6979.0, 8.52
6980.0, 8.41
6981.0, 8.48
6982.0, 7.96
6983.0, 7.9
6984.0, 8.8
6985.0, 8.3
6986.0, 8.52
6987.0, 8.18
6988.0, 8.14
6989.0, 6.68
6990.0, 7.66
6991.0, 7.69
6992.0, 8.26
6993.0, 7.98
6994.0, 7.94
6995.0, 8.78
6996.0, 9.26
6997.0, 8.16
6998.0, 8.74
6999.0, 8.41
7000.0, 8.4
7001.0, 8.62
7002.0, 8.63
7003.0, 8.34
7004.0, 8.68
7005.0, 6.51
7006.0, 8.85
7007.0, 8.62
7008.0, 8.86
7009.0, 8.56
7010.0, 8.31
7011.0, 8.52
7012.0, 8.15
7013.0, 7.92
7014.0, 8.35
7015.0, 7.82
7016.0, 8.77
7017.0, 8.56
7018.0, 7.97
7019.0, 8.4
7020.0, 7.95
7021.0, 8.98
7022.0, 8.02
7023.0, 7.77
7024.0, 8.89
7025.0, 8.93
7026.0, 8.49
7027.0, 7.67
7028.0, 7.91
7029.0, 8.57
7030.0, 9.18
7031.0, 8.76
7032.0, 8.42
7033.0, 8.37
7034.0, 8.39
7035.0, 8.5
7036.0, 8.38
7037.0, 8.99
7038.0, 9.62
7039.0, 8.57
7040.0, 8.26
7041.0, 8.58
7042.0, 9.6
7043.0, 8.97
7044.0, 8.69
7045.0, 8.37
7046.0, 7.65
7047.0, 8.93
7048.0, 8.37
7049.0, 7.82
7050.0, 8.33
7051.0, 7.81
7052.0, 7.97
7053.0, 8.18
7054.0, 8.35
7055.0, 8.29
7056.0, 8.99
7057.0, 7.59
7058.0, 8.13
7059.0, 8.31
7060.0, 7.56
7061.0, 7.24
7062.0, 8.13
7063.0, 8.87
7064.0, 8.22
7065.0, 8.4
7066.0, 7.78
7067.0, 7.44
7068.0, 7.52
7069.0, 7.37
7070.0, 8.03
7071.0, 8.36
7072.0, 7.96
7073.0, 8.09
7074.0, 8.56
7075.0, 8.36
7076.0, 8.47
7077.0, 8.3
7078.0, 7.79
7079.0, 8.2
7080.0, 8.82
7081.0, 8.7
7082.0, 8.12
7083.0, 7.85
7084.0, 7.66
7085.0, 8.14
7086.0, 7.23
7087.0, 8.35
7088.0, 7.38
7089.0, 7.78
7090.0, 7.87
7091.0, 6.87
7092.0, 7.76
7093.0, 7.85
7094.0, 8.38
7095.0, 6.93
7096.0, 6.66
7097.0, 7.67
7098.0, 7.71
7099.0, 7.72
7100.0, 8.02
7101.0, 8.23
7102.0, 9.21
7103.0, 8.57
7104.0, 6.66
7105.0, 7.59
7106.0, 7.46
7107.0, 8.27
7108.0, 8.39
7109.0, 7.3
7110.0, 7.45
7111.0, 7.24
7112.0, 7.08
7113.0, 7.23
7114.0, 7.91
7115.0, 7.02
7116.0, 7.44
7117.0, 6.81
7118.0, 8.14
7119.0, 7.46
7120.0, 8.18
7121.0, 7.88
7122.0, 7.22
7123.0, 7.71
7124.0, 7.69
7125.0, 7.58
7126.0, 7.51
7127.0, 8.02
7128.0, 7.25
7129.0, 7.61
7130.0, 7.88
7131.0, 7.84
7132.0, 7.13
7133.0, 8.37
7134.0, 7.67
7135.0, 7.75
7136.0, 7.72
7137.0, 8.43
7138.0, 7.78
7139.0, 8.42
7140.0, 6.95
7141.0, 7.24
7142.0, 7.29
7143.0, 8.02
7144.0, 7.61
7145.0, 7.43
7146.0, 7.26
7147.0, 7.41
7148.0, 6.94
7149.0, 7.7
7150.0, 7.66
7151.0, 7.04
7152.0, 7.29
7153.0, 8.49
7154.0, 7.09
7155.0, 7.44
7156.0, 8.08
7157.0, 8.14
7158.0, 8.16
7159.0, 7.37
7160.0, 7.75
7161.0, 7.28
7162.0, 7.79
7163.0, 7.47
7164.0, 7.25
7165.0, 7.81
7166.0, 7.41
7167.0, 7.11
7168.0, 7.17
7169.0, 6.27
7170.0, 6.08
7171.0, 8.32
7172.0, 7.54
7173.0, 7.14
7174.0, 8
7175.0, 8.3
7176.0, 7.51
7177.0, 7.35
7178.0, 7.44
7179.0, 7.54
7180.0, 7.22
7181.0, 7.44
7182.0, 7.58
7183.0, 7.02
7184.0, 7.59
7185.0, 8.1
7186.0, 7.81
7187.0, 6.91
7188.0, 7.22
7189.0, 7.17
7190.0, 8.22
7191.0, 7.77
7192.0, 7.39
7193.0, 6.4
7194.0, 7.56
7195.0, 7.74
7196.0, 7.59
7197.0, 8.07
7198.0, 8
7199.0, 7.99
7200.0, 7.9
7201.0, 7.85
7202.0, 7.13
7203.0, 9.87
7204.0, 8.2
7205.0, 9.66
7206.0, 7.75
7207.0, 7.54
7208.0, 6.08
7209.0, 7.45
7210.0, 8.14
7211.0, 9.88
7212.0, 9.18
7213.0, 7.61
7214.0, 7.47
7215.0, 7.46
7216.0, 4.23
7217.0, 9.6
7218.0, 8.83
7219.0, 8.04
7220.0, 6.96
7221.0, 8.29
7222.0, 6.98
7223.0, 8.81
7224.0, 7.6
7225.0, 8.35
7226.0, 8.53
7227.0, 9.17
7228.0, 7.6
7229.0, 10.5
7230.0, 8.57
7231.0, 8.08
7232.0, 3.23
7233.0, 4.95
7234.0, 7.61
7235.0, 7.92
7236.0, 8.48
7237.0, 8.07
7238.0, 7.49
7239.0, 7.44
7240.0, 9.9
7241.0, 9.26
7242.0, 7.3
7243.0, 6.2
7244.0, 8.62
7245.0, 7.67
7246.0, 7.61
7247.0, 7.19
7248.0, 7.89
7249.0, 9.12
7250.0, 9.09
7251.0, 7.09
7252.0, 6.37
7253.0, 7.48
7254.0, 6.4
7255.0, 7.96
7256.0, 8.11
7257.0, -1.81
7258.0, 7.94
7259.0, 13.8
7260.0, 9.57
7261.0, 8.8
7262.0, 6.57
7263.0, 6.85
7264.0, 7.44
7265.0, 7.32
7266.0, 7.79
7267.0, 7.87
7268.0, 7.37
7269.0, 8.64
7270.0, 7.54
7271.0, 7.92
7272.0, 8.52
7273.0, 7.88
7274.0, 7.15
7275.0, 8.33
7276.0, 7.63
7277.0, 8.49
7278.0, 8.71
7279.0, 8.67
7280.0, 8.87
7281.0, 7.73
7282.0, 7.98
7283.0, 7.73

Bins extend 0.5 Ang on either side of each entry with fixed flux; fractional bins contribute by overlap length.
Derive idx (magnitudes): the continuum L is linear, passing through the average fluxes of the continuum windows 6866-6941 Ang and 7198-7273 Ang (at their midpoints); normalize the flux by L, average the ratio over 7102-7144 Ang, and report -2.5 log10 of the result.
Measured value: 0.04 mag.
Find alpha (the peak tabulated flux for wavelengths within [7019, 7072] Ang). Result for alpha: 9.62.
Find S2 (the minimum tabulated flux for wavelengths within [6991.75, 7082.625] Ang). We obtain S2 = 6.51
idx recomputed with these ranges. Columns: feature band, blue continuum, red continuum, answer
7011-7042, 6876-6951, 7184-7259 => -0.05 mag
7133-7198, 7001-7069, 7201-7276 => 0.06 mag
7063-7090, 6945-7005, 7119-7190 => -0.02 mag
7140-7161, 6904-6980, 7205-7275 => 0.05 mag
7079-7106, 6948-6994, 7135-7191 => -0.01 mag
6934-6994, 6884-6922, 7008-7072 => 0.01 mag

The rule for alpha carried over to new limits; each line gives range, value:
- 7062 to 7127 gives 9.21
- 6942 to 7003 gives 10.3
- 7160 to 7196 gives 8.32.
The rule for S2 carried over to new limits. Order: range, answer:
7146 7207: 6.08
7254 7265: -1.81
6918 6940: 7.11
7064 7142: 6.66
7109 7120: 6.81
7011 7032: 7.67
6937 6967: 7.09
